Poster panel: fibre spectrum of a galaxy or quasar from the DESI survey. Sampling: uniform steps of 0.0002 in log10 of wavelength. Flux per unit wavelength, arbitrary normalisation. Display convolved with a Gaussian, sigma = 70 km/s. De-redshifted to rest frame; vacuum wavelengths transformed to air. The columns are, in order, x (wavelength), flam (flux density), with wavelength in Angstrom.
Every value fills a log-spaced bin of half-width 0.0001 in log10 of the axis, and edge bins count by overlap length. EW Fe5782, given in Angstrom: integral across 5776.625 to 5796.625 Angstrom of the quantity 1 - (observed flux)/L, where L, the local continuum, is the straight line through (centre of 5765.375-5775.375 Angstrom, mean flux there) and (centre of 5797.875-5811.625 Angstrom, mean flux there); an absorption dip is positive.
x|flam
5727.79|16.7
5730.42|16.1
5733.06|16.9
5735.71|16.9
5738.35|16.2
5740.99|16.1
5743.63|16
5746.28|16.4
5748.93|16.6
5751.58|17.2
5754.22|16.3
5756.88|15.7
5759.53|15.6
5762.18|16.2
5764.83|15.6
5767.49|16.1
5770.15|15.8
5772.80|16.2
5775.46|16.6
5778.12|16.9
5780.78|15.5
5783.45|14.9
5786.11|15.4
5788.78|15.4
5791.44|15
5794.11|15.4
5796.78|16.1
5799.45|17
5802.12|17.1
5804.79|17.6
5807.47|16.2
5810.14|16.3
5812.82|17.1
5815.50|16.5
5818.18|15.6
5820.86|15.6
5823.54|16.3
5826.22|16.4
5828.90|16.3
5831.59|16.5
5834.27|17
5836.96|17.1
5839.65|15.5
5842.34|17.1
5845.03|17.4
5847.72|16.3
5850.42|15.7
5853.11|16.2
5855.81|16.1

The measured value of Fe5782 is 1.1 Angstrom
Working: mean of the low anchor 16.1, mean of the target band 15.5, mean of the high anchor 16.8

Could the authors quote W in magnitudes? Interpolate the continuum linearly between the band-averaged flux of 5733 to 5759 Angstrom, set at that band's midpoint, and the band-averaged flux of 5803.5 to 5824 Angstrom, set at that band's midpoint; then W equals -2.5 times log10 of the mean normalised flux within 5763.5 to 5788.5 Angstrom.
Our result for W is 0.03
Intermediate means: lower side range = 16.4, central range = 15.9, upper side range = 16.4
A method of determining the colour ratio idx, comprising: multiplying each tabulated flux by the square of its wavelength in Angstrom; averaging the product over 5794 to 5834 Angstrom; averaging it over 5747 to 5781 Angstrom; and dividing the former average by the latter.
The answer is 1.0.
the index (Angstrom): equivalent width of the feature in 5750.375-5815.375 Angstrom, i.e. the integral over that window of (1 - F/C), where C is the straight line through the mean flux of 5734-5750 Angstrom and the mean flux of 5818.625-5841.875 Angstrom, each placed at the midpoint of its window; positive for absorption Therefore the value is 0.9 Angstrom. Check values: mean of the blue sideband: 16.4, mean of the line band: 16.1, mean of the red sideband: 16.3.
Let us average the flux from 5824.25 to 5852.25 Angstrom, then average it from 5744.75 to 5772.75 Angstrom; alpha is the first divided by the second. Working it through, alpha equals 1.02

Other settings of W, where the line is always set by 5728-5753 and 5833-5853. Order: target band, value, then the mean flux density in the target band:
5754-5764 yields 0.04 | 15.9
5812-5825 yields 0.02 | 16.2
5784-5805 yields 0.04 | 16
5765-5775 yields 0.03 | 16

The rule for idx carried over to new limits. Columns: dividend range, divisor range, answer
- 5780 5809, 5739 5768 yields 1.00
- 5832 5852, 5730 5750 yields 1.05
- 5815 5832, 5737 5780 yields 1.02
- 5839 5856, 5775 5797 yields 1.07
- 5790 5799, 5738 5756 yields 0.97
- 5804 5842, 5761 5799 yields 1.05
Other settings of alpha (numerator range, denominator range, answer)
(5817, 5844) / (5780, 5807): 1.03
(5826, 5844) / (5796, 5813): 0.99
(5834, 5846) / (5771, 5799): 1.06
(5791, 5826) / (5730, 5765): 1.00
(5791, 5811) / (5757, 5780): 1.02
